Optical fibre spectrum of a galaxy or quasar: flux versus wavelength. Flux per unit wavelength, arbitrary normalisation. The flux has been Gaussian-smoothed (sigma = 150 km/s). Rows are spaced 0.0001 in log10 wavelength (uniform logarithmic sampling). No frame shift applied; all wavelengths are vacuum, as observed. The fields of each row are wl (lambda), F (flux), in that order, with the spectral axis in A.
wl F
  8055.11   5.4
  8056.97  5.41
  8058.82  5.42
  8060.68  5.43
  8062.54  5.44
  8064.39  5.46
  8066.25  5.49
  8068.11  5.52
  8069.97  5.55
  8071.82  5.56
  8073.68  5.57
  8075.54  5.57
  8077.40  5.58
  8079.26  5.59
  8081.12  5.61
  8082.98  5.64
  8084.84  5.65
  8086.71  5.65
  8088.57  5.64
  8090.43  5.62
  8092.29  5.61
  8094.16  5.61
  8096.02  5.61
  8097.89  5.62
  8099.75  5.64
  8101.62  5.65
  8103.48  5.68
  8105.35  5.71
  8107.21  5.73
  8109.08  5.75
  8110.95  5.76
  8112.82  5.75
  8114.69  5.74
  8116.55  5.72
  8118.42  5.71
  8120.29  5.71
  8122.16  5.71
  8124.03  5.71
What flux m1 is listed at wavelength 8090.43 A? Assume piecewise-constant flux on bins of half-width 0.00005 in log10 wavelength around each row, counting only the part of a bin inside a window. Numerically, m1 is 5.62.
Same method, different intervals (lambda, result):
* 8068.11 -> 5.52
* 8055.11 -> 5.4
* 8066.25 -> 5.49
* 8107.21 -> 5.73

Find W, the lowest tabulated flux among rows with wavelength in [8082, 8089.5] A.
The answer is 5.64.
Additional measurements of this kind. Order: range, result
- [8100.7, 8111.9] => 5.65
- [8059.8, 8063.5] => 5.43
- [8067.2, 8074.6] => 5.52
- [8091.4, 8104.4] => 5.61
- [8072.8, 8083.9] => 5.57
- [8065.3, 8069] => 5.49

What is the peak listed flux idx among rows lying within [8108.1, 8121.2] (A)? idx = 5.76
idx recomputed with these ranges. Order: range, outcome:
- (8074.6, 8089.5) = 5.65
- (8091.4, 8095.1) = 5.61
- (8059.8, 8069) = 5.52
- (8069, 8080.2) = 5.59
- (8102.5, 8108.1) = 5.73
